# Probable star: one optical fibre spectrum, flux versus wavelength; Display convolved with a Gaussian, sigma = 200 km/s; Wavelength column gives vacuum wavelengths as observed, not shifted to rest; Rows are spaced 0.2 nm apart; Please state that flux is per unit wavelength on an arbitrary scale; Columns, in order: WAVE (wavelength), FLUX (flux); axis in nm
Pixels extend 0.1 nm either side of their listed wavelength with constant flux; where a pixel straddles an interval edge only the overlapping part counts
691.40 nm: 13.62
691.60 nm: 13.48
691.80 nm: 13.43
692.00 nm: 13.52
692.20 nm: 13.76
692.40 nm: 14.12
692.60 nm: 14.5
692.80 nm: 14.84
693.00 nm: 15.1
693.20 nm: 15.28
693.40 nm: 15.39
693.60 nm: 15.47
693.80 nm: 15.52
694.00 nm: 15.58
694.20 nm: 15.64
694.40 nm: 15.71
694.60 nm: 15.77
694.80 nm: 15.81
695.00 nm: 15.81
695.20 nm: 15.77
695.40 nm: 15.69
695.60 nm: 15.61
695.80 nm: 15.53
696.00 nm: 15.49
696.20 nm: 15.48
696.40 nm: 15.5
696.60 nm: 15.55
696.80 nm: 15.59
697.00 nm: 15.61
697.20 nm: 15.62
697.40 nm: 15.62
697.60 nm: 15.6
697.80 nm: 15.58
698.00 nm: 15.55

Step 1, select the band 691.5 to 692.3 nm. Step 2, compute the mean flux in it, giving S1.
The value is 13.5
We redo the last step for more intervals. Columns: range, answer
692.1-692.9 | 14.3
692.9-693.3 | 15.2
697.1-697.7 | 15.6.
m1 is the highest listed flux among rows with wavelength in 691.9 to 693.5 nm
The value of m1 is 15.39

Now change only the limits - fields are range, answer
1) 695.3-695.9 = 15.69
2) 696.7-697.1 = 15.61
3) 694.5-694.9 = 15.81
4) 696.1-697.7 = 15.62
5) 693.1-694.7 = 15.77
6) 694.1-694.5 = 15.71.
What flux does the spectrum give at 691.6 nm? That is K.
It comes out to 13.48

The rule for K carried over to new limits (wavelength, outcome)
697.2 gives 15.62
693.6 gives 15.47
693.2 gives 15.28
